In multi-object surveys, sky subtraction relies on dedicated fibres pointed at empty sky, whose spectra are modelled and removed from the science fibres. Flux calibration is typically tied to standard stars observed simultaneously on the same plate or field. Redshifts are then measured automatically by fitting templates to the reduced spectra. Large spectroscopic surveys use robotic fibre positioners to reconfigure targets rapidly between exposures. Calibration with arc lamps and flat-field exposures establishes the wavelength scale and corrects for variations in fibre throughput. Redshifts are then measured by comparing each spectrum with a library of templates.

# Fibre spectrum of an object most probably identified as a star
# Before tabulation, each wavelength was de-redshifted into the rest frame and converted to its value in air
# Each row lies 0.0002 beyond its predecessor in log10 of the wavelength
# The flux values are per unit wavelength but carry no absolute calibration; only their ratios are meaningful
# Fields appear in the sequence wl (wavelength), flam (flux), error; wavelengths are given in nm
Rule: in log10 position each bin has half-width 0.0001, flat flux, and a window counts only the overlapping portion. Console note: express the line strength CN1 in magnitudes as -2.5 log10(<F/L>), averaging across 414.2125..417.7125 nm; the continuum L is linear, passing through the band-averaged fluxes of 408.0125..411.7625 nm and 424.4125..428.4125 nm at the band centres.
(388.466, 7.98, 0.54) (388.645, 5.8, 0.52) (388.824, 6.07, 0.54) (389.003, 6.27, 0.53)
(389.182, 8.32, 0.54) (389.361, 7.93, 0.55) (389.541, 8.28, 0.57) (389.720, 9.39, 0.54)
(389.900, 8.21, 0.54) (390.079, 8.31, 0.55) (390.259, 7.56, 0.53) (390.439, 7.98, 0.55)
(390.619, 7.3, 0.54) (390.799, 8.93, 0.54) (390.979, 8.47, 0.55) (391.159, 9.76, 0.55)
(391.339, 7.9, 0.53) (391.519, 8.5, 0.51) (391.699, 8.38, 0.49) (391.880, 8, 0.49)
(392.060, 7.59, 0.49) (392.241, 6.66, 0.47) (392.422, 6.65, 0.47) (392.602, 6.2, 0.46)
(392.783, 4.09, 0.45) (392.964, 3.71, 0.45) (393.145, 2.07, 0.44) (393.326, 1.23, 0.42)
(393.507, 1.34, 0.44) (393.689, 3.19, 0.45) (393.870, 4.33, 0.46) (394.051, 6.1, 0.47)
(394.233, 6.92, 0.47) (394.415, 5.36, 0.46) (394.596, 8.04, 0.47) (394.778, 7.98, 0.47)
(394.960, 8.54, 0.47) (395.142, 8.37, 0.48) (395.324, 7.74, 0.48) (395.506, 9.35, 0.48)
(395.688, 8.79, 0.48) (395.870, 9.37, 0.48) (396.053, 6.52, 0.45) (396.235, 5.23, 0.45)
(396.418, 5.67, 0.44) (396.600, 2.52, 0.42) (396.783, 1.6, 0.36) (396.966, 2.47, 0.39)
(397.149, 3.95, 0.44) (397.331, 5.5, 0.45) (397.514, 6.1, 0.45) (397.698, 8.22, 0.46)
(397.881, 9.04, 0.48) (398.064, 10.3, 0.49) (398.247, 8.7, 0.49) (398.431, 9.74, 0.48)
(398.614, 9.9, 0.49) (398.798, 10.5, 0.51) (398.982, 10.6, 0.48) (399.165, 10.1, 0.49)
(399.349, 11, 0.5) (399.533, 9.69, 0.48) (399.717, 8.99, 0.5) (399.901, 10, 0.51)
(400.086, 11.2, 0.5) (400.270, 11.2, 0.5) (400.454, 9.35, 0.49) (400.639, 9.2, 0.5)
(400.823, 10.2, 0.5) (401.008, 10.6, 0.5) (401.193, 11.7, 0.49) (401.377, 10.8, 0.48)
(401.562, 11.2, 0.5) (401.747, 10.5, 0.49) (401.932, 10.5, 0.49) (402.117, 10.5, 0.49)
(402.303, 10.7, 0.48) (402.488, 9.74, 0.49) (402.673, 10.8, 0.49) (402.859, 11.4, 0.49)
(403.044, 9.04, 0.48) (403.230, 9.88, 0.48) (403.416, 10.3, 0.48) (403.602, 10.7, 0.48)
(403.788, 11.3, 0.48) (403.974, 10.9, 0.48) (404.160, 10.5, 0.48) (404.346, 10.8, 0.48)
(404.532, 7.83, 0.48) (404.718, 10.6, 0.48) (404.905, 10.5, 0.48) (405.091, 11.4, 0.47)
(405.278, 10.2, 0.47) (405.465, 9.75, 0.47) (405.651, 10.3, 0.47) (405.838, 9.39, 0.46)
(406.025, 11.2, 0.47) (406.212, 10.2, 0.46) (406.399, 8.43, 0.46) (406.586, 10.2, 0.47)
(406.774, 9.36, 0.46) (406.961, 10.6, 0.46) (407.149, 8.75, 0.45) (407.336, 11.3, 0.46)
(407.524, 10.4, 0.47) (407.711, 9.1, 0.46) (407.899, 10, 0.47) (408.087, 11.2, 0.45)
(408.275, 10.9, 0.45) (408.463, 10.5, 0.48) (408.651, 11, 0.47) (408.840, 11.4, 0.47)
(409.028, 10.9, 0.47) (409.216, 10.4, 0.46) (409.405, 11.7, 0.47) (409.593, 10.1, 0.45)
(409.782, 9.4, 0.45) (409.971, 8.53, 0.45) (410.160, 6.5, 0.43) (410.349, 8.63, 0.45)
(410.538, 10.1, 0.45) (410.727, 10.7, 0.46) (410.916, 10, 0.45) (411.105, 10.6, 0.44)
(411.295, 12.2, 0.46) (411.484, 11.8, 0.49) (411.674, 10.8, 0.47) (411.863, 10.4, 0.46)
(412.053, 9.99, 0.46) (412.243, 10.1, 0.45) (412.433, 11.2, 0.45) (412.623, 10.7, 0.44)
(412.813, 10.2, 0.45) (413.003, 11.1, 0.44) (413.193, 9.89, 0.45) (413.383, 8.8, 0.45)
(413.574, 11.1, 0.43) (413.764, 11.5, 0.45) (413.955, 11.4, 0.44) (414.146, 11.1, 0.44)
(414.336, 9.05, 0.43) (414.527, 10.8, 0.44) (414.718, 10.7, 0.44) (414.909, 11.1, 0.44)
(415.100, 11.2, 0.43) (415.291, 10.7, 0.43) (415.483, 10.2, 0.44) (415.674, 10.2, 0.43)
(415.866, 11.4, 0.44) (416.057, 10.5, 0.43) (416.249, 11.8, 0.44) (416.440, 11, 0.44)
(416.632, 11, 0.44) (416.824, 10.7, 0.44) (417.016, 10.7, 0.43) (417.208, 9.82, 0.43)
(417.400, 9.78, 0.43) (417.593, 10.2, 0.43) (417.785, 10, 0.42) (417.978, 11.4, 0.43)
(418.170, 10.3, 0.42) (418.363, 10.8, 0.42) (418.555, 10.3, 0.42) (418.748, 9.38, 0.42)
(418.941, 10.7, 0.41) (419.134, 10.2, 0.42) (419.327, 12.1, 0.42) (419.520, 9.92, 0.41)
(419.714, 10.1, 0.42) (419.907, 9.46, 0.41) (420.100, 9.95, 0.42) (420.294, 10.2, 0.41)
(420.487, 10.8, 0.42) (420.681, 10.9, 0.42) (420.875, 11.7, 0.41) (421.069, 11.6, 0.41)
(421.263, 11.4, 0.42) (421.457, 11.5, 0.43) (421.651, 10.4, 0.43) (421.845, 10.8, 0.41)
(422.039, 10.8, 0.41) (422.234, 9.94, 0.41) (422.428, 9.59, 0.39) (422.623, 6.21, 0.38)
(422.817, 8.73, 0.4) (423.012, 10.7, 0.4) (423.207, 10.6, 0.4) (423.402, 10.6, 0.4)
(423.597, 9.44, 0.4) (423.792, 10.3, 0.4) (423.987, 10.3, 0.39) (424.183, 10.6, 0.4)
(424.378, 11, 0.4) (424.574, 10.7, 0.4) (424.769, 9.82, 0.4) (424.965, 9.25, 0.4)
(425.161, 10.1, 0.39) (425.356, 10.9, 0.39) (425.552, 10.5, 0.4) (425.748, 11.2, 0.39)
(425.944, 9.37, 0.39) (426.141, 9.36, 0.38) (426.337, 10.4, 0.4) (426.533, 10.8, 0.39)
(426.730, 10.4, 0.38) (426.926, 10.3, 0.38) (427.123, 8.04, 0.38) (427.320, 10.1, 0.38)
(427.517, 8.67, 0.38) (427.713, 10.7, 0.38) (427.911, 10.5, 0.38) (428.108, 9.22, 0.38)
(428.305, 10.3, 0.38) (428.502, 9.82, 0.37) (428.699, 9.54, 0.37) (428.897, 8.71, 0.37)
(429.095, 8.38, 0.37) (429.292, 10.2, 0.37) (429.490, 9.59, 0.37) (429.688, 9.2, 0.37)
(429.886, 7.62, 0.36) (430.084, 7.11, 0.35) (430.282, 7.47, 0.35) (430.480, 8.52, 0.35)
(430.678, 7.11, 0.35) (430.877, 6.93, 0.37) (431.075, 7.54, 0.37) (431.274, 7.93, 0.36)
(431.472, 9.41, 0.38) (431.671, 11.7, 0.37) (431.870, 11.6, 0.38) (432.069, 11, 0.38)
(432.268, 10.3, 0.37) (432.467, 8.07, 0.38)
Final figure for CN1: -0.04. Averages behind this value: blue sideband 10.4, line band 10.6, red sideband 10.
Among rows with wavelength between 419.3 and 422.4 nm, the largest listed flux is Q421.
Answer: 12.1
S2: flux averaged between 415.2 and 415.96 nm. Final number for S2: 10.6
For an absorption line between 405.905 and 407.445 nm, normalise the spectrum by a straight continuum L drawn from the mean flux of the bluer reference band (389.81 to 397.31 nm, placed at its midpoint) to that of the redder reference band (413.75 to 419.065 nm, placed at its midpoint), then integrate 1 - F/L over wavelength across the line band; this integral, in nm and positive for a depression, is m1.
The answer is -0.21 nm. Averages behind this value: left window 6.35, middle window 10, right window 10.6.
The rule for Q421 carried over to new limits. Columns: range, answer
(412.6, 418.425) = 11.8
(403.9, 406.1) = 11.4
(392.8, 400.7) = 11.2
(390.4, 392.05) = 9.76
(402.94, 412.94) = 12.2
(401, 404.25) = 11.7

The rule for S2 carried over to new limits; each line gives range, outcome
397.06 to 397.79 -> 5.95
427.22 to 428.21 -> 9.84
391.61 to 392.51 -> 7.45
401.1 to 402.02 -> 10.9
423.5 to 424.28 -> 10.2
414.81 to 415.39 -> 11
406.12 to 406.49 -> 9.32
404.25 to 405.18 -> 10.2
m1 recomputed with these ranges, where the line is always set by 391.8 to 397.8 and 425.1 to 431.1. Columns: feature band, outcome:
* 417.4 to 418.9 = -0.38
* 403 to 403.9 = -0.49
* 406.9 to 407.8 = -0.37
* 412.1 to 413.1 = -0.39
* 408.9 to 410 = -0.45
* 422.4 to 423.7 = -0.09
